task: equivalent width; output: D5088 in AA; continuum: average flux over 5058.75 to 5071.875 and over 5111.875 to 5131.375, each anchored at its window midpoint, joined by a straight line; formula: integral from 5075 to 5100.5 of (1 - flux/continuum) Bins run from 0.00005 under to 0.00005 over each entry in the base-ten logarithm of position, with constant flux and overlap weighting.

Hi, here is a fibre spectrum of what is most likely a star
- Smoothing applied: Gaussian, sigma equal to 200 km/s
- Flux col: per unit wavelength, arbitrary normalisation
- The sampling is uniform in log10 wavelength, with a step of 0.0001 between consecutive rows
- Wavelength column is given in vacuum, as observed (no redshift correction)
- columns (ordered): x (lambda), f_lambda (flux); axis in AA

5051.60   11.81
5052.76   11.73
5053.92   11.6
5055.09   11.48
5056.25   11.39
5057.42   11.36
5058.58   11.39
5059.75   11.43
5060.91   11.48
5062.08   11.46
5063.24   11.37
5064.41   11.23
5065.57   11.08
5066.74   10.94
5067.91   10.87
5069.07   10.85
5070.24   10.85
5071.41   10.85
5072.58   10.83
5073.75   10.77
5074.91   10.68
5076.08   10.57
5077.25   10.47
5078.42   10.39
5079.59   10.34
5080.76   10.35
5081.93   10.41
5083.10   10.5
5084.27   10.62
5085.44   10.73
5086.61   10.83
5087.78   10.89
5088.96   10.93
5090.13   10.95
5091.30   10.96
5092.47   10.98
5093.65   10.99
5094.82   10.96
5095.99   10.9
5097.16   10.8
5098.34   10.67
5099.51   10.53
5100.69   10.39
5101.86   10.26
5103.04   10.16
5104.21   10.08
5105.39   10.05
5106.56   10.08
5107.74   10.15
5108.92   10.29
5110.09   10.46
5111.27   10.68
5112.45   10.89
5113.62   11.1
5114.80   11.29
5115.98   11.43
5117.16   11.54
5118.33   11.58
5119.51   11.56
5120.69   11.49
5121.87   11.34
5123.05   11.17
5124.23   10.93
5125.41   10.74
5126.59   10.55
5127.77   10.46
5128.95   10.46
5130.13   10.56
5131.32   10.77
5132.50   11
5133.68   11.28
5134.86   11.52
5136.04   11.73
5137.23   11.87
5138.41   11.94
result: 0.9 AA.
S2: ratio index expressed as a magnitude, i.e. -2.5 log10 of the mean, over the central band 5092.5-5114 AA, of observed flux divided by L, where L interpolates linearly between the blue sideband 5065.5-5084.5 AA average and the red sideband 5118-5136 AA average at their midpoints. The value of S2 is 0.03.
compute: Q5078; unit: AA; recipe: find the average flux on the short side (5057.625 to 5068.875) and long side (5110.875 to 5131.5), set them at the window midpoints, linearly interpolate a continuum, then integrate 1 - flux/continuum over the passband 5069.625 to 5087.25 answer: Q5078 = 0.9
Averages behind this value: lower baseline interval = 11.2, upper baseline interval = 11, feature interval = 10.6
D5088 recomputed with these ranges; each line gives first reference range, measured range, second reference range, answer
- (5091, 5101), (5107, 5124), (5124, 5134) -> -0.5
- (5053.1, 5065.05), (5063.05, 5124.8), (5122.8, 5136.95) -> 2.2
